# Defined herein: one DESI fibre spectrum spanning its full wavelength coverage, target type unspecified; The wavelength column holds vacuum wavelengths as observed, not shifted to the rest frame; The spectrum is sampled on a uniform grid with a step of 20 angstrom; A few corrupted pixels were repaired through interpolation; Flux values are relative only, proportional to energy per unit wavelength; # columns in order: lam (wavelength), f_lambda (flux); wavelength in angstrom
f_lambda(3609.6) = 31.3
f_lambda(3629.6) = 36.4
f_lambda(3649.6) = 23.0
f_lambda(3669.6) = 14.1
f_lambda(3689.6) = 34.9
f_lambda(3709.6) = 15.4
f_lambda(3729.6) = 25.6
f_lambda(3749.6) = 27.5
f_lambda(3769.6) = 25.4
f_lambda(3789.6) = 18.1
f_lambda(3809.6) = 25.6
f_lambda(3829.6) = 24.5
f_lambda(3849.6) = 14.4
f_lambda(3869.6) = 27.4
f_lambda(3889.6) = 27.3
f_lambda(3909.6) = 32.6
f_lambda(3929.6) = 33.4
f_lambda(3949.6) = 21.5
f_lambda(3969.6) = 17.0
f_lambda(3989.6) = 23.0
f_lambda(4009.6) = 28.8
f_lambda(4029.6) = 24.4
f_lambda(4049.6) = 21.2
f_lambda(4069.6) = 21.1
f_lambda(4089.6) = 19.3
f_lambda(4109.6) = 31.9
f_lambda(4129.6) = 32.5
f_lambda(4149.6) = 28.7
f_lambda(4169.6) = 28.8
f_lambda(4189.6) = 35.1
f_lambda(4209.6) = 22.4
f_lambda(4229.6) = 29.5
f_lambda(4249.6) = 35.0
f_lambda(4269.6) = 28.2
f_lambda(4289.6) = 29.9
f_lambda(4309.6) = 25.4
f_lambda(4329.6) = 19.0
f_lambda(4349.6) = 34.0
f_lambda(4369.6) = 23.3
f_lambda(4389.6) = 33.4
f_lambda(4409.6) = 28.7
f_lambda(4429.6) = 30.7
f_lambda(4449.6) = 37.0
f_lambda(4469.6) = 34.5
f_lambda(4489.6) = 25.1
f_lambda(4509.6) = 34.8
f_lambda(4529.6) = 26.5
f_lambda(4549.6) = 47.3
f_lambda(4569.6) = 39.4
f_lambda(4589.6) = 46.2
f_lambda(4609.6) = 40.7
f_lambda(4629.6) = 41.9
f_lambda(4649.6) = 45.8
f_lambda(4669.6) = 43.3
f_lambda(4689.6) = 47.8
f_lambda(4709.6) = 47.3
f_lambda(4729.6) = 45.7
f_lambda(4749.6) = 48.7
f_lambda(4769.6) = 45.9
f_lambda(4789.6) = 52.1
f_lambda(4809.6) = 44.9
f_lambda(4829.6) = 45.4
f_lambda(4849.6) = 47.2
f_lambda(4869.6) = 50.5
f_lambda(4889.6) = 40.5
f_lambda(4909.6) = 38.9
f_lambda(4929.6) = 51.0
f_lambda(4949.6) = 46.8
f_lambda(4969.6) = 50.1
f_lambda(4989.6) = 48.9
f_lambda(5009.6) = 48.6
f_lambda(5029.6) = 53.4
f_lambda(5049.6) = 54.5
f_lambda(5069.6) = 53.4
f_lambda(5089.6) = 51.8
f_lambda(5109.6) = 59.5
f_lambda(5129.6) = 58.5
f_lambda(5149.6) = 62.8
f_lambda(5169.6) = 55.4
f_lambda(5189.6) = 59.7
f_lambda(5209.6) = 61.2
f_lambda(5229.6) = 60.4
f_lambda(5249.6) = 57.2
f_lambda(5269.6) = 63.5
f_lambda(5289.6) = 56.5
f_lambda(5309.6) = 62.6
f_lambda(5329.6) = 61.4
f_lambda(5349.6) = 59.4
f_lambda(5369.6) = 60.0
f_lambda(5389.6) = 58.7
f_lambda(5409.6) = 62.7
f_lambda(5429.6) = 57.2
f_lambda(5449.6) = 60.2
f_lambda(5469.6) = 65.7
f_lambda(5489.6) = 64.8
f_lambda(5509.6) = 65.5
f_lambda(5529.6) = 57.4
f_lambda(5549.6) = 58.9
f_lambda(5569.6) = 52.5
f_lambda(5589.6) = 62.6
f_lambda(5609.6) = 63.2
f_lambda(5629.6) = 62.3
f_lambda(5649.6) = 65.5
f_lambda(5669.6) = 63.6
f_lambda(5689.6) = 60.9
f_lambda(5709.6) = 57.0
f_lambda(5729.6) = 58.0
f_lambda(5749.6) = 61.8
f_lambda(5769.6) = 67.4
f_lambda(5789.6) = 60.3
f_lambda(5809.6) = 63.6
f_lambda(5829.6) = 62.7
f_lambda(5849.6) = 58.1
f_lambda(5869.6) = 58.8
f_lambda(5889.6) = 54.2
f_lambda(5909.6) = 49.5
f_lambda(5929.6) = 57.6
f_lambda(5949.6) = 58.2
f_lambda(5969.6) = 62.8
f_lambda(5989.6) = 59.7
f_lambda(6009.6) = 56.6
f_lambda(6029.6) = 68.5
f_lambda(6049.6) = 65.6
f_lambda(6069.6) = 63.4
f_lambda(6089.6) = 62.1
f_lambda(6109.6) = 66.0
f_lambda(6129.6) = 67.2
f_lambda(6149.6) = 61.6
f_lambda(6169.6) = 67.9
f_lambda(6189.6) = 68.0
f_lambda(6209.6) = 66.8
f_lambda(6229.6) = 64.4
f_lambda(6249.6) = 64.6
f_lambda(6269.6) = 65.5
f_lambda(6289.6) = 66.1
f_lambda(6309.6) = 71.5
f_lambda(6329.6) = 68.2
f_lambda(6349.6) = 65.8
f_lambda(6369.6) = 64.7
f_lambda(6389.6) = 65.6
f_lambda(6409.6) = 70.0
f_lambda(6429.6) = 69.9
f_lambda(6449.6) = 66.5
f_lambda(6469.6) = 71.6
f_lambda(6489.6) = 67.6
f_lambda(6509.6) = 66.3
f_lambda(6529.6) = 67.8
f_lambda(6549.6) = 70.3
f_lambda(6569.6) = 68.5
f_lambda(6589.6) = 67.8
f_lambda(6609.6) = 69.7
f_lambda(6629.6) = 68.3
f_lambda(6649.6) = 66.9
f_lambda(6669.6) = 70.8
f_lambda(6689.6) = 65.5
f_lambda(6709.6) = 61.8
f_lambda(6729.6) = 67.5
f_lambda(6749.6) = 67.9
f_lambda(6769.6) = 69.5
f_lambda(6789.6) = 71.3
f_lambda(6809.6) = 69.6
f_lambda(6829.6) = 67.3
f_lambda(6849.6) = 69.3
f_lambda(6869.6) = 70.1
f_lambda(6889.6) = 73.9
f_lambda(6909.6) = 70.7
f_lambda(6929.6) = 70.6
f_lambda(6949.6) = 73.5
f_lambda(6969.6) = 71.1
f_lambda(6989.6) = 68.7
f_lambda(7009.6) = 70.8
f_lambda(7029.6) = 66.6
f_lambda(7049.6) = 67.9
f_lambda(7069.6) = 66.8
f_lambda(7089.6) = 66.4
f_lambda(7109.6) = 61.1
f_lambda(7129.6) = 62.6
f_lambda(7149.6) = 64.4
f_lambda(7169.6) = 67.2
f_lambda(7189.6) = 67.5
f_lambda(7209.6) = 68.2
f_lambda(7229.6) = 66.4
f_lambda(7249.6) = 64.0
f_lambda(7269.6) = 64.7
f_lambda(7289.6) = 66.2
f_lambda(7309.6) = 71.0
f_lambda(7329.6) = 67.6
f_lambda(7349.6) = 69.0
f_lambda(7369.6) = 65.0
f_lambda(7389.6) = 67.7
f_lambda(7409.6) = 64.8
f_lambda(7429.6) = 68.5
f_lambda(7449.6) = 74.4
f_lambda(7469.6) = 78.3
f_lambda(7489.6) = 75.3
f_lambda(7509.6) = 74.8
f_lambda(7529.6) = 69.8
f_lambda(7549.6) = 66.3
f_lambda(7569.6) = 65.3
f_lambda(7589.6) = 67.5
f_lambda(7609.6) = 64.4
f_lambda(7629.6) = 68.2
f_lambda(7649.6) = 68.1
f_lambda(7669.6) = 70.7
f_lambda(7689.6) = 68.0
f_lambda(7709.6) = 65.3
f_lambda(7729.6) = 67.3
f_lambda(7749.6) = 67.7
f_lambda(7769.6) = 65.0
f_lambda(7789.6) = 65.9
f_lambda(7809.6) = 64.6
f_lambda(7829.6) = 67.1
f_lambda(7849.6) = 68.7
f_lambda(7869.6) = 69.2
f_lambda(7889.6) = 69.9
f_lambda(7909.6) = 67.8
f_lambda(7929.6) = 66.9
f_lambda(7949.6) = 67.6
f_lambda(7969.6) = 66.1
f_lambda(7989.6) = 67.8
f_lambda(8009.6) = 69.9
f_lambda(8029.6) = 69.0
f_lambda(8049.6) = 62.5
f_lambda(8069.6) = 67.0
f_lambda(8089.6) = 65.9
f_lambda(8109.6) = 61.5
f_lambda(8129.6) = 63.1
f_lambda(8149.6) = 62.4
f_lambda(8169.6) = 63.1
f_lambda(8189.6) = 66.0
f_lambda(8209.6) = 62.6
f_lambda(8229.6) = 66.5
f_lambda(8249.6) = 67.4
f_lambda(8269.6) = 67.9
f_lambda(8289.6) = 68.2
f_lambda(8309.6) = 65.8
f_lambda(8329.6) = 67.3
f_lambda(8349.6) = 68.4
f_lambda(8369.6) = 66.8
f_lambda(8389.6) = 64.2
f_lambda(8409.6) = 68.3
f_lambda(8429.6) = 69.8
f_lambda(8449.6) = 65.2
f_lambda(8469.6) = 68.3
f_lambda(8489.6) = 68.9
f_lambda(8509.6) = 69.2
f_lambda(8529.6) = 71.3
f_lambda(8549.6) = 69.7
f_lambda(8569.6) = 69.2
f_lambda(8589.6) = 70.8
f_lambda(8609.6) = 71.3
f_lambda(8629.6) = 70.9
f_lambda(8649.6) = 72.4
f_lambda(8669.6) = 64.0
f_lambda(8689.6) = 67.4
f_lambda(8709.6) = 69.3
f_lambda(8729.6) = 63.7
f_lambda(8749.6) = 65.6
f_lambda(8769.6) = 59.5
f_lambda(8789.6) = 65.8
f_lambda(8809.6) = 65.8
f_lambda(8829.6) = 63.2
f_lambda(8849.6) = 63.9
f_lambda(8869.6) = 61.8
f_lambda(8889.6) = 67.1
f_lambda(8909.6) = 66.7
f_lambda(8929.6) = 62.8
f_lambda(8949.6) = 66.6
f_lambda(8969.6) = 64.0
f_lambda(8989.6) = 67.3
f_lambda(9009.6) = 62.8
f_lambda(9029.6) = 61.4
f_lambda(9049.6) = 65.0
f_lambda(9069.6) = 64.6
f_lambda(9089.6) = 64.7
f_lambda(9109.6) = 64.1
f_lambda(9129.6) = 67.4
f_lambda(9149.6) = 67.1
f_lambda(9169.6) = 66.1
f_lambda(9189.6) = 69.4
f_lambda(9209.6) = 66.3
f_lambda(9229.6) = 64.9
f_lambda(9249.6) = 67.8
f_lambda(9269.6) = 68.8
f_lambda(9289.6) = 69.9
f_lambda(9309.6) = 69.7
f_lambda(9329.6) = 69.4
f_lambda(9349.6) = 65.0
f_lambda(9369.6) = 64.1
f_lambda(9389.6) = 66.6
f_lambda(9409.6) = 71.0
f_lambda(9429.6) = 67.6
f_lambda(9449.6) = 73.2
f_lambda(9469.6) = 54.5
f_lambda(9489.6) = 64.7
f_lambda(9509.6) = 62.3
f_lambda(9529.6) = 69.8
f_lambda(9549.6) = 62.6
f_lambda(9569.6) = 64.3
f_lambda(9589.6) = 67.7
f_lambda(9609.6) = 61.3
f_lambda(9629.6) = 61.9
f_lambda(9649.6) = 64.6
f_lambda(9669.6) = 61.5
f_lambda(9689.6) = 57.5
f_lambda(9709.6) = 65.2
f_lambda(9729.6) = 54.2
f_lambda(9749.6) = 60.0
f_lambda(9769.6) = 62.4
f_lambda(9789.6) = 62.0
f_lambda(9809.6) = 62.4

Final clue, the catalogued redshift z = 0.140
